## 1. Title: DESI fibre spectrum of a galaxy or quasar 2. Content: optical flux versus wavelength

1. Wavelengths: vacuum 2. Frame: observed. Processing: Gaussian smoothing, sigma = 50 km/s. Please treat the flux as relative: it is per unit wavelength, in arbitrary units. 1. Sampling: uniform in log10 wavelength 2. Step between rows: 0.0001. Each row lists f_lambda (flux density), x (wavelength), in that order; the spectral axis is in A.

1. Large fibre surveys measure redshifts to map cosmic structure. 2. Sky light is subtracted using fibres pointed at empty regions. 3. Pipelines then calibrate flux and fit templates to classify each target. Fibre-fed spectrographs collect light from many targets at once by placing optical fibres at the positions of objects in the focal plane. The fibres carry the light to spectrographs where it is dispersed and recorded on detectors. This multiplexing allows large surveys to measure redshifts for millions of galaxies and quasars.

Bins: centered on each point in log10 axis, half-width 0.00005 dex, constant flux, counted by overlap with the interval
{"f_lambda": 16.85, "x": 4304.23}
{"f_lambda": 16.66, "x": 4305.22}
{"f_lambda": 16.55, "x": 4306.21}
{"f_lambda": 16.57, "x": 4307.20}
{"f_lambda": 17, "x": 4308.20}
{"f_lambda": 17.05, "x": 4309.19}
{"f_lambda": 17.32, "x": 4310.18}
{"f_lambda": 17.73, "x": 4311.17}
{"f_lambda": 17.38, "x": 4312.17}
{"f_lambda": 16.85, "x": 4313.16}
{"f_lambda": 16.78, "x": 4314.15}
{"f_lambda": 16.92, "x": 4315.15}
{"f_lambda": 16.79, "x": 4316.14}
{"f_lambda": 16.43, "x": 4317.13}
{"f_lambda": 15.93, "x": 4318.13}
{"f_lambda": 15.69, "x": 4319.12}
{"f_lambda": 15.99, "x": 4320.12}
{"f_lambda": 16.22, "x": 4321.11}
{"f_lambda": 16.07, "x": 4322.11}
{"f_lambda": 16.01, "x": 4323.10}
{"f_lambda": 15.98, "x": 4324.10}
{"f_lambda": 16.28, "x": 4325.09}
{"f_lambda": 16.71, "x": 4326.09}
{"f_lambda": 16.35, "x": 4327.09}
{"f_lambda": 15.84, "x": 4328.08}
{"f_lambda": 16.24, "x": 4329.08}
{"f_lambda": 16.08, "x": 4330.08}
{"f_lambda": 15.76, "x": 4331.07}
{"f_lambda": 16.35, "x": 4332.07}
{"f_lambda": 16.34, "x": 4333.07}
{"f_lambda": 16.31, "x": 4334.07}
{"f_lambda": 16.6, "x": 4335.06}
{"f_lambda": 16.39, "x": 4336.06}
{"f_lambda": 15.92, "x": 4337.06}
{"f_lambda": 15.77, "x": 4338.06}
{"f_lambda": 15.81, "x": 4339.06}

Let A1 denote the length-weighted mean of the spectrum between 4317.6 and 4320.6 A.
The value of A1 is 15.8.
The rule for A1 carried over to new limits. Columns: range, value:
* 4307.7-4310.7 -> 17.1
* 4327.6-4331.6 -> 16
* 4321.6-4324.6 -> 16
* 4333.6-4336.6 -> 16.5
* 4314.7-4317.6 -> 16.8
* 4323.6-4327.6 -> 16.3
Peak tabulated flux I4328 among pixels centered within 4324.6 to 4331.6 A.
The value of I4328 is 16.71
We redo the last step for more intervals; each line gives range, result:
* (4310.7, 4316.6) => 17.73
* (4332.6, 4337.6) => 16.6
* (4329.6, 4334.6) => 16.35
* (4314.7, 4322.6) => 16.92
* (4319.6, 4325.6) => 16.28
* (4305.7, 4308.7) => 17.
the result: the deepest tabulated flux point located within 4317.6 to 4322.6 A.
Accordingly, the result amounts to 15.69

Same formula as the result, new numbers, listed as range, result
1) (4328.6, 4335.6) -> 15.76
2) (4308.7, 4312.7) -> 17.05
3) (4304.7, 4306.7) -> 16.55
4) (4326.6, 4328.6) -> 15.84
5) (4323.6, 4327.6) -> 15.98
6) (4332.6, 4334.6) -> 16.31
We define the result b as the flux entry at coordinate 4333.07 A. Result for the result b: 16.34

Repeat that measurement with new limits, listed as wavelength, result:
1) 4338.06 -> 15.77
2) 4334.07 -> 16.31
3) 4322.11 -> 16.07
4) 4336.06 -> 16.39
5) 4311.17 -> 17.73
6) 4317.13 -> 16.43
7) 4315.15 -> 16.92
